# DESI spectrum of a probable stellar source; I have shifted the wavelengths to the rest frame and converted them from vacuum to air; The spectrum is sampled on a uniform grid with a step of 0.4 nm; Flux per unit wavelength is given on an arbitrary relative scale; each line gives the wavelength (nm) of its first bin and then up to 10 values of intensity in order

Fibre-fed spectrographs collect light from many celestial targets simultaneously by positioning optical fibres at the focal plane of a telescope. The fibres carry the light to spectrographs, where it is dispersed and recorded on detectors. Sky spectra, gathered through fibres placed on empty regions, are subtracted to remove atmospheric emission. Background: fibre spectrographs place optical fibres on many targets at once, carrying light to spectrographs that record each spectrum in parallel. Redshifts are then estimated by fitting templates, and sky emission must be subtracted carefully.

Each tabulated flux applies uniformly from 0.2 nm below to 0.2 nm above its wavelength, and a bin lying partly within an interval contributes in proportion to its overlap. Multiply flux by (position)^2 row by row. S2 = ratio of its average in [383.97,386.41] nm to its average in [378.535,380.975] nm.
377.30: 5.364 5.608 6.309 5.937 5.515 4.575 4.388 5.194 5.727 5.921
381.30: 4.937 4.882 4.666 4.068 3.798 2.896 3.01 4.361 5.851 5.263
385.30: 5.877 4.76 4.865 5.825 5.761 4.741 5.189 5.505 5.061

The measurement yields 1.0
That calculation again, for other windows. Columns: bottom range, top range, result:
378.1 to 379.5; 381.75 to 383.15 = 0.78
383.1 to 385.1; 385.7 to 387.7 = 1.24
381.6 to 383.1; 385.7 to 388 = 1.24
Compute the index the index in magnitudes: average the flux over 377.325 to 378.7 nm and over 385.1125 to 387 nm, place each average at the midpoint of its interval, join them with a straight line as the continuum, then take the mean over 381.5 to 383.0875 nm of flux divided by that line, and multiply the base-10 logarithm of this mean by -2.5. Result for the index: 0.28 mag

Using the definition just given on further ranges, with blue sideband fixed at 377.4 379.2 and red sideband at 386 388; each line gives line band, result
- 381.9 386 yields 0.22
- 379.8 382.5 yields 0.10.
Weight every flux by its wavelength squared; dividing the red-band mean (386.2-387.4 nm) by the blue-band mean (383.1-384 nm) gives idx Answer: 1.8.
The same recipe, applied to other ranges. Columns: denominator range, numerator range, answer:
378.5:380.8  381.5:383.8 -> 0.77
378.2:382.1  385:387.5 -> 1.05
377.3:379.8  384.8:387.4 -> 1.02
